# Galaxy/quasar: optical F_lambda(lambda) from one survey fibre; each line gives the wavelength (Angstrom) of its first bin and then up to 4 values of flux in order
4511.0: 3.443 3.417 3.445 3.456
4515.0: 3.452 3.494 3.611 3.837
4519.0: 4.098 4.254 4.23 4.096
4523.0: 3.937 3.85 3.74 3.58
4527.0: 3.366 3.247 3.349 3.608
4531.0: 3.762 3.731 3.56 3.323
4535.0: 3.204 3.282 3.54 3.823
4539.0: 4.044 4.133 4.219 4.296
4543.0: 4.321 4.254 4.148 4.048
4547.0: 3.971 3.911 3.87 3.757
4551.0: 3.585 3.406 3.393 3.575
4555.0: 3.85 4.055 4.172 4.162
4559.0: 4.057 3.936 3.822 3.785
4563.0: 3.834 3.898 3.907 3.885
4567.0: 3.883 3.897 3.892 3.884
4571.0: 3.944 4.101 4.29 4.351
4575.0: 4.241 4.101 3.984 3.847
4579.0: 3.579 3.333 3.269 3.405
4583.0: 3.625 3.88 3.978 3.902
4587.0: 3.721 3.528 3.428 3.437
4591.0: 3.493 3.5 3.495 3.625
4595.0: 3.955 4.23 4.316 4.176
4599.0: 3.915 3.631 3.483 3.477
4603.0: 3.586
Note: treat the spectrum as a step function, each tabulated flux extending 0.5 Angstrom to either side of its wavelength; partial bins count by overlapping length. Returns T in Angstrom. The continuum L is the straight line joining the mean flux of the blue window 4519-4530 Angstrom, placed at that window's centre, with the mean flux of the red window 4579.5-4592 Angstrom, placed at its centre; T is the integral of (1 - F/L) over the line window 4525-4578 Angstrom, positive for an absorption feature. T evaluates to -2.4 Angstrom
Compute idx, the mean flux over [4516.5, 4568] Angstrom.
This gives 3.83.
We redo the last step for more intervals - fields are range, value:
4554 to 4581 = 3.93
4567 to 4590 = 3.82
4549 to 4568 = 3.83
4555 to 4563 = 3.98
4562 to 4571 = 3.88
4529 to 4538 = 3.51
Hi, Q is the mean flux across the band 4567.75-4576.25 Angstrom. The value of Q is 4.08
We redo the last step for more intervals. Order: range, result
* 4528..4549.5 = 3.81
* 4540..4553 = 3.97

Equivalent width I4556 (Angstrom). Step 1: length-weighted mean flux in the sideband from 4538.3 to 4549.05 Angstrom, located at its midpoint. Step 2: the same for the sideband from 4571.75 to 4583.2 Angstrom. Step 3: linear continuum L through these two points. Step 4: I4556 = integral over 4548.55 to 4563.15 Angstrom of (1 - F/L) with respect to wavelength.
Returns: 0.7 Angstrom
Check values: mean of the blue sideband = 4.12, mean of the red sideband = 3.84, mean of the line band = 3.82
